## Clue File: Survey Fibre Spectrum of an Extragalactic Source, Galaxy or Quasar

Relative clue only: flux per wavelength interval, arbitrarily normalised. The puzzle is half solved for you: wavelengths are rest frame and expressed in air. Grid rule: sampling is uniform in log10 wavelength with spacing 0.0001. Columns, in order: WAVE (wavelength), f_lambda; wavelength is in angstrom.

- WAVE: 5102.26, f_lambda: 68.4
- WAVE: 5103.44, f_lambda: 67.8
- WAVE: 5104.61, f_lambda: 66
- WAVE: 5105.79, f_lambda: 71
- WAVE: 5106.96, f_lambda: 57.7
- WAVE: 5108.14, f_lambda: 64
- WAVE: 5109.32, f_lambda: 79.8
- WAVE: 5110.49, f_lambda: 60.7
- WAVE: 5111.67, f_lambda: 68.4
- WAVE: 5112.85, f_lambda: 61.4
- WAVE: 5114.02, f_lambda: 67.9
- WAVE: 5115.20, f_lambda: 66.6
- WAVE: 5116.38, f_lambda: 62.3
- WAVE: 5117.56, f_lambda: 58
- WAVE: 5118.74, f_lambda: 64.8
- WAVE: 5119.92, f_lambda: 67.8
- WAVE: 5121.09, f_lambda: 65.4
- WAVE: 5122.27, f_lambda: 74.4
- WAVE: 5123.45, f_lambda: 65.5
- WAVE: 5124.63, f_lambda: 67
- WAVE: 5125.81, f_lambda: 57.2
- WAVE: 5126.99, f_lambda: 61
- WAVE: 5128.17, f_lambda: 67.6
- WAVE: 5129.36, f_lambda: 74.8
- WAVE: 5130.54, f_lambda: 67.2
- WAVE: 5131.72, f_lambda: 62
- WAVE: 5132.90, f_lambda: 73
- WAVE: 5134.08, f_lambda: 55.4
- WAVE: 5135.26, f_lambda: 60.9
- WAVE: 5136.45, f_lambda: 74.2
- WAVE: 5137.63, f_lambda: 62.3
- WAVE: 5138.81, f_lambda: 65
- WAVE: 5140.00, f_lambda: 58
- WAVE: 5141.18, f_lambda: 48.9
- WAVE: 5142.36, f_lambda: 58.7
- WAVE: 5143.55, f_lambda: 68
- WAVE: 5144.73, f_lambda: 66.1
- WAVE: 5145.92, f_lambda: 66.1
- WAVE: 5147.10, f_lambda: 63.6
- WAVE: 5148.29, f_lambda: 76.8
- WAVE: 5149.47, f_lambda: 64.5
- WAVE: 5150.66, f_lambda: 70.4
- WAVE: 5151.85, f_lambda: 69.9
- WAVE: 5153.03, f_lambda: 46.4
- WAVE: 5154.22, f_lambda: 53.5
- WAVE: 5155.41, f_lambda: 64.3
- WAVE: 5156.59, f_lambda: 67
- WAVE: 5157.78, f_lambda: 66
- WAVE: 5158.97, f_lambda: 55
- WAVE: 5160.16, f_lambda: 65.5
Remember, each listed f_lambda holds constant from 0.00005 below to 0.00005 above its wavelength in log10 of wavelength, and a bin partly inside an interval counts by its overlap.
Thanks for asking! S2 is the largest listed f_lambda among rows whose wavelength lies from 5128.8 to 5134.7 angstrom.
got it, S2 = 74.8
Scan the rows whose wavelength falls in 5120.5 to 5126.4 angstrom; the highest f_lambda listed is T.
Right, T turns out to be 74.4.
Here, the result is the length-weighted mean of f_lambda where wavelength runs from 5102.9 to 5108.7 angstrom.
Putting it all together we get 65.3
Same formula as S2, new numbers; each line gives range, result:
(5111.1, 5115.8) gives 68.4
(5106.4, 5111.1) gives 79.8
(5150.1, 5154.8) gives 70.4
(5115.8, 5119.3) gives 64.8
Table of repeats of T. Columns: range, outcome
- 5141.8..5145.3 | 68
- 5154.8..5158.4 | 67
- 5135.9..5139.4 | 74.2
